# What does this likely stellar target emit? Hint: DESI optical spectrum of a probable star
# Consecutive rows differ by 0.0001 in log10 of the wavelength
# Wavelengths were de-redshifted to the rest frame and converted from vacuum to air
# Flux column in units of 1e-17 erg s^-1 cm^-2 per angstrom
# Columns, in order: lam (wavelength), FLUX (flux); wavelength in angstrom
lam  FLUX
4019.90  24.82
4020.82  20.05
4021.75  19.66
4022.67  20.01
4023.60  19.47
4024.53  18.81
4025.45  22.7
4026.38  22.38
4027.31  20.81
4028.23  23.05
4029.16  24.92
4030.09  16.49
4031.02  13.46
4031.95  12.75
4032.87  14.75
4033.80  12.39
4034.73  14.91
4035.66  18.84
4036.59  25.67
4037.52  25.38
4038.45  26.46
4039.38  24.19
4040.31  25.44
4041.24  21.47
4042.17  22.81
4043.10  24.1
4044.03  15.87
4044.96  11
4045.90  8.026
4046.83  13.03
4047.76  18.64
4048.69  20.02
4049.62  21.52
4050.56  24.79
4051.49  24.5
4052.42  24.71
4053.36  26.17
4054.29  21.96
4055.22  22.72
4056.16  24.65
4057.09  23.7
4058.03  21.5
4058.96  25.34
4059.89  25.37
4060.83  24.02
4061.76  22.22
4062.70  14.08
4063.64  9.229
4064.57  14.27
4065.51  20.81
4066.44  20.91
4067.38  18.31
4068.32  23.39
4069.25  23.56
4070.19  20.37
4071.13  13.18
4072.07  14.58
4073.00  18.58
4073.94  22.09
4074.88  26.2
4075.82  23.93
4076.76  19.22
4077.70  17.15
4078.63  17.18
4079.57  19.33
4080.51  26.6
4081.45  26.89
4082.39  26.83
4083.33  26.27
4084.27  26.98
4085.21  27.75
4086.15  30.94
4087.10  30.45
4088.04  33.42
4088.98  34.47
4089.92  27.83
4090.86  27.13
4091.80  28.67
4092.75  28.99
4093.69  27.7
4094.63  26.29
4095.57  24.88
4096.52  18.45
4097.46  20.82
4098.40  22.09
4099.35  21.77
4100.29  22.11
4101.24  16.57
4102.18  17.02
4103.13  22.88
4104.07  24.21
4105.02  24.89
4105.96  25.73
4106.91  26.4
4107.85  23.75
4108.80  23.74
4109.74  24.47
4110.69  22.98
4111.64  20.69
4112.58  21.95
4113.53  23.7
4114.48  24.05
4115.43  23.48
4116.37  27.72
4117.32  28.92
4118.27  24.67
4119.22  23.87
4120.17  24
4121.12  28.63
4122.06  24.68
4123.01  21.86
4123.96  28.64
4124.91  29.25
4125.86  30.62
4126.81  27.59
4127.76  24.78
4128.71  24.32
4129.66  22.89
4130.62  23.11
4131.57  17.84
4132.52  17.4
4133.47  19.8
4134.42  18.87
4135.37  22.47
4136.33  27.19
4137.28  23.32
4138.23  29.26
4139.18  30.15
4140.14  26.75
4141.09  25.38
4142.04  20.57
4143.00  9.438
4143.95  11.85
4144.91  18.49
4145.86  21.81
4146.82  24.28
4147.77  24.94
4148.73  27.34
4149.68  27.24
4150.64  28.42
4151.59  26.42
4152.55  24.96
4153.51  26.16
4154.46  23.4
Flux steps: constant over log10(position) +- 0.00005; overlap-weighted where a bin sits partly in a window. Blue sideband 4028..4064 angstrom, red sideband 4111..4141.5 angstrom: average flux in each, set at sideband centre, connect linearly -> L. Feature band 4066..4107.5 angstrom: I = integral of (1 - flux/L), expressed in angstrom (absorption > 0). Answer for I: -2.3 angstrom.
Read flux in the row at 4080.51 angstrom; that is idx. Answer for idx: 26.6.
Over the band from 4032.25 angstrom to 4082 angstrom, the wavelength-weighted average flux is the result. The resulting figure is 20.5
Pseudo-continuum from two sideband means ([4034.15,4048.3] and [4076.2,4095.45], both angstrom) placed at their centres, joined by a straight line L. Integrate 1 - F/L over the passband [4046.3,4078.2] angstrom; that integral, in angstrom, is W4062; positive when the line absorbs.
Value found 2.9 angstrom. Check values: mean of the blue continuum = 19.7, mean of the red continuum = 26.5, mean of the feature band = 20.7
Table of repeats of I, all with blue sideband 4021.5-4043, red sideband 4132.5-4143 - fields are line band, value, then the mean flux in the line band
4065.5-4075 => 0.7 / 19.9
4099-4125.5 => -1.6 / 24.1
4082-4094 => -3.9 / 29.1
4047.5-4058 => -1.1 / 23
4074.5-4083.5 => -0.5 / 22.8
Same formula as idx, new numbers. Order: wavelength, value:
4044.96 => 11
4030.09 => 16.49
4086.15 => 30.94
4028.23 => 23.05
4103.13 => 22.88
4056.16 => 24.65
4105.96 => 25.73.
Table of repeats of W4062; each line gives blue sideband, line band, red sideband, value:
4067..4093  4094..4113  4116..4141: 1.5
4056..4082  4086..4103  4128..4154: -3.2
